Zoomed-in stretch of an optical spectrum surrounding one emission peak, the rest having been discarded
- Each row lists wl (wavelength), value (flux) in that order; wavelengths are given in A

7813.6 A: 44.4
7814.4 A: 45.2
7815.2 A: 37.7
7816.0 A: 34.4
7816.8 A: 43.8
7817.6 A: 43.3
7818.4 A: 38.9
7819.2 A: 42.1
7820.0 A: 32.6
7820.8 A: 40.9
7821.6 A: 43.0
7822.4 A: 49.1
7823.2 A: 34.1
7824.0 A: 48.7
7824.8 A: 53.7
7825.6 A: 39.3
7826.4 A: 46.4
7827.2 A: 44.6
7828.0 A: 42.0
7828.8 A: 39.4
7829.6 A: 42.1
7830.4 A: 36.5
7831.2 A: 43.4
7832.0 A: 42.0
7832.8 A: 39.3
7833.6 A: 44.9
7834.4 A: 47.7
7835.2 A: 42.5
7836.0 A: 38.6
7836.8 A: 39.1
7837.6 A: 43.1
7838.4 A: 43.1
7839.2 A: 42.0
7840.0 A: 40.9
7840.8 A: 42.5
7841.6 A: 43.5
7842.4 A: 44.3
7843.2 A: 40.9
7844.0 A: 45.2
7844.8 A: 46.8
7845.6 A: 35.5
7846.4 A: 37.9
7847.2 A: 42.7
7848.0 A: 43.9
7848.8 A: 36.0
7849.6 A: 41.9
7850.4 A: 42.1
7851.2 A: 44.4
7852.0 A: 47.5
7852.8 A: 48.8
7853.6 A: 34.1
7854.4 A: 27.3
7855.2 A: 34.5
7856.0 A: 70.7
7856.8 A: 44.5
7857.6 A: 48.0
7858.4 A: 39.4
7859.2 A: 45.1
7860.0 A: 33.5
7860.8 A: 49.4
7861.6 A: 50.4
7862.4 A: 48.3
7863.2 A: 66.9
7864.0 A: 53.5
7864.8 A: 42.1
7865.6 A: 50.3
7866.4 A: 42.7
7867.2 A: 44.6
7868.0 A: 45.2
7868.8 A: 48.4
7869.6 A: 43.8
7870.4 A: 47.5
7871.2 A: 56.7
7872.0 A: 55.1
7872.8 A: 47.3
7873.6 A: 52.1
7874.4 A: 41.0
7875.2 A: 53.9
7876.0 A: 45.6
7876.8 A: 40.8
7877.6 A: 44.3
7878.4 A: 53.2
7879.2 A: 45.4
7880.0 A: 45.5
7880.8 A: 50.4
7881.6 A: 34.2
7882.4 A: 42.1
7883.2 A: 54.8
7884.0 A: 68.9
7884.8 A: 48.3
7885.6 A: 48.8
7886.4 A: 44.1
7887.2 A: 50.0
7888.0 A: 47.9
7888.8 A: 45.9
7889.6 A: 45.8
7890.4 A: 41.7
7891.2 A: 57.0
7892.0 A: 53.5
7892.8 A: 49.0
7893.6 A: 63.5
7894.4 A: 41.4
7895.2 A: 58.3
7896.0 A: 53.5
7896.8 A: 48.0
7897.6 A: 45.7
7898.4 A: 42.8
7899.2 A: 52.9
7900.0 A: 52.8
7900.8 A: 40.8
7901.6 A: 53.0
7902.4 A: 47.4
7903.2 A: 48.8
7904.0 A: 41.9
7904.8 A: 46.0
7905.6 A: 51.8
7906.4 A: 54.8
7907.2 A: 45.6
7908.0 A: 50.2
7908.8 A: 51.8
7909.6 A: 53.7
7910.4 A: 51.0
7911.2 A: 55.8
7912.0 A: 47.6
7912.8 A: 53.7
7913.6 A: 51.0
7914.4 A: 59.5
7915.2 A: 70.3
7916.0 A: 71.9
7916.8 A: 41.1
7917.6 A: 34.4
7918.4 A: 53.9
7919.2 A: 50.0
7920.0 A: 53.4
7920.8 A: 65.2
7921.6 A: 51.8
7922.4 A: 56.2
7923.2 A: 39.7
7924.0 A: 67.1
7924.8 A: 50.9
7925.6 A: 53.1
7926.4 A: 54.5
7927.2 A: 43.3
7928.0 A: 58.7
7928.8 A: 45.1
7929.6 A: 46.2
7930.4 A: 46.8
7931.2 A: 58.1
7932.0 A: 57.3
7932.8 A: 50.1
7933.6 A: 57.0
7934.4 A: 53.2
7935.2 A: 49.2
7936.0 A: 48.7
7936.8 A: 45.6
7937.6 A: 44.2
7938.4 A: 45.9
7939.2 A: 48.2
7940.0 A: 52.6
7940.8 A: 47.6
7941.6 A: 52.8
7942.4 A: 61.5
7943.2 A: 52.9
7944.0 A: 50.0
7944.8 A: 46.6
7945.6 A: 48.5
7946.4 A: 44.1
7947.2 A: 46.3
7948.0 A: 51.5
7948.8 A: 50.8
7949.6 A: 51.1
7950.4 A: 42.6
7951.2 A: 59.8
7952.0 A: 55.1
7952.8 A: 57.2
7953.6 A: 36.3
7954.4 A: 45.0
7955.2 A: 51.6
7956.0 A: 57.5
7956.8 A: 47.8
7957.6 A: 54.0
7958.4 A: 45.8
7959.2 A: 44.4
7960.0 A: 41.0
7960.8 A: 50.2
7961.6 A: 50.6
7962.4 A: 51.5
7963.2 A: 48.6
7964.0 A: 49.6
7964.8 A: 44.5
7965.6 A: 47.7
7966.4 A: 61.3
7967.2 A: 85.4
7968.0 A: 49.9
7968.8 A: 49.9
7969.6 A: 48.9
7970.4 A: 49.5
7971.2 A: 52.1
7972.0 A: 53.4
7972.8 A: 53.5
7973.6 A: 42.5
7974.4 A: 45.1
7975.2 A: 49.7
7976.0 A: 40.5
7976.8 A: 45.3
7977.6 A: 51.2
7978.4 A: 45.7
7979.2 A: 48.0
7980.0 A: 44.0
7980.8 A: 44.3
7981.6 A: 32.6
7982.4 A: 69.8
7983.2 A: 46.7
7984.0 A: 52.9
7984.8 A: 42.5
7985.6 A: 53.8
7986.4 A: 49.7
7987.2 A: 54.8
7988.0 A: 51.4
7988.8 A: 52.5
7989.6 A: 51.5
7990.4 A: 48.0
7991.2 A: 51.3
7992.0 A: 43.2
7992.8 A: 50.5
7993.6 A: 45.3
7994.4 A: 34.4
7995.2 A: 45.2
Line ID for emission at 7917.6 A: Mg II 2798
